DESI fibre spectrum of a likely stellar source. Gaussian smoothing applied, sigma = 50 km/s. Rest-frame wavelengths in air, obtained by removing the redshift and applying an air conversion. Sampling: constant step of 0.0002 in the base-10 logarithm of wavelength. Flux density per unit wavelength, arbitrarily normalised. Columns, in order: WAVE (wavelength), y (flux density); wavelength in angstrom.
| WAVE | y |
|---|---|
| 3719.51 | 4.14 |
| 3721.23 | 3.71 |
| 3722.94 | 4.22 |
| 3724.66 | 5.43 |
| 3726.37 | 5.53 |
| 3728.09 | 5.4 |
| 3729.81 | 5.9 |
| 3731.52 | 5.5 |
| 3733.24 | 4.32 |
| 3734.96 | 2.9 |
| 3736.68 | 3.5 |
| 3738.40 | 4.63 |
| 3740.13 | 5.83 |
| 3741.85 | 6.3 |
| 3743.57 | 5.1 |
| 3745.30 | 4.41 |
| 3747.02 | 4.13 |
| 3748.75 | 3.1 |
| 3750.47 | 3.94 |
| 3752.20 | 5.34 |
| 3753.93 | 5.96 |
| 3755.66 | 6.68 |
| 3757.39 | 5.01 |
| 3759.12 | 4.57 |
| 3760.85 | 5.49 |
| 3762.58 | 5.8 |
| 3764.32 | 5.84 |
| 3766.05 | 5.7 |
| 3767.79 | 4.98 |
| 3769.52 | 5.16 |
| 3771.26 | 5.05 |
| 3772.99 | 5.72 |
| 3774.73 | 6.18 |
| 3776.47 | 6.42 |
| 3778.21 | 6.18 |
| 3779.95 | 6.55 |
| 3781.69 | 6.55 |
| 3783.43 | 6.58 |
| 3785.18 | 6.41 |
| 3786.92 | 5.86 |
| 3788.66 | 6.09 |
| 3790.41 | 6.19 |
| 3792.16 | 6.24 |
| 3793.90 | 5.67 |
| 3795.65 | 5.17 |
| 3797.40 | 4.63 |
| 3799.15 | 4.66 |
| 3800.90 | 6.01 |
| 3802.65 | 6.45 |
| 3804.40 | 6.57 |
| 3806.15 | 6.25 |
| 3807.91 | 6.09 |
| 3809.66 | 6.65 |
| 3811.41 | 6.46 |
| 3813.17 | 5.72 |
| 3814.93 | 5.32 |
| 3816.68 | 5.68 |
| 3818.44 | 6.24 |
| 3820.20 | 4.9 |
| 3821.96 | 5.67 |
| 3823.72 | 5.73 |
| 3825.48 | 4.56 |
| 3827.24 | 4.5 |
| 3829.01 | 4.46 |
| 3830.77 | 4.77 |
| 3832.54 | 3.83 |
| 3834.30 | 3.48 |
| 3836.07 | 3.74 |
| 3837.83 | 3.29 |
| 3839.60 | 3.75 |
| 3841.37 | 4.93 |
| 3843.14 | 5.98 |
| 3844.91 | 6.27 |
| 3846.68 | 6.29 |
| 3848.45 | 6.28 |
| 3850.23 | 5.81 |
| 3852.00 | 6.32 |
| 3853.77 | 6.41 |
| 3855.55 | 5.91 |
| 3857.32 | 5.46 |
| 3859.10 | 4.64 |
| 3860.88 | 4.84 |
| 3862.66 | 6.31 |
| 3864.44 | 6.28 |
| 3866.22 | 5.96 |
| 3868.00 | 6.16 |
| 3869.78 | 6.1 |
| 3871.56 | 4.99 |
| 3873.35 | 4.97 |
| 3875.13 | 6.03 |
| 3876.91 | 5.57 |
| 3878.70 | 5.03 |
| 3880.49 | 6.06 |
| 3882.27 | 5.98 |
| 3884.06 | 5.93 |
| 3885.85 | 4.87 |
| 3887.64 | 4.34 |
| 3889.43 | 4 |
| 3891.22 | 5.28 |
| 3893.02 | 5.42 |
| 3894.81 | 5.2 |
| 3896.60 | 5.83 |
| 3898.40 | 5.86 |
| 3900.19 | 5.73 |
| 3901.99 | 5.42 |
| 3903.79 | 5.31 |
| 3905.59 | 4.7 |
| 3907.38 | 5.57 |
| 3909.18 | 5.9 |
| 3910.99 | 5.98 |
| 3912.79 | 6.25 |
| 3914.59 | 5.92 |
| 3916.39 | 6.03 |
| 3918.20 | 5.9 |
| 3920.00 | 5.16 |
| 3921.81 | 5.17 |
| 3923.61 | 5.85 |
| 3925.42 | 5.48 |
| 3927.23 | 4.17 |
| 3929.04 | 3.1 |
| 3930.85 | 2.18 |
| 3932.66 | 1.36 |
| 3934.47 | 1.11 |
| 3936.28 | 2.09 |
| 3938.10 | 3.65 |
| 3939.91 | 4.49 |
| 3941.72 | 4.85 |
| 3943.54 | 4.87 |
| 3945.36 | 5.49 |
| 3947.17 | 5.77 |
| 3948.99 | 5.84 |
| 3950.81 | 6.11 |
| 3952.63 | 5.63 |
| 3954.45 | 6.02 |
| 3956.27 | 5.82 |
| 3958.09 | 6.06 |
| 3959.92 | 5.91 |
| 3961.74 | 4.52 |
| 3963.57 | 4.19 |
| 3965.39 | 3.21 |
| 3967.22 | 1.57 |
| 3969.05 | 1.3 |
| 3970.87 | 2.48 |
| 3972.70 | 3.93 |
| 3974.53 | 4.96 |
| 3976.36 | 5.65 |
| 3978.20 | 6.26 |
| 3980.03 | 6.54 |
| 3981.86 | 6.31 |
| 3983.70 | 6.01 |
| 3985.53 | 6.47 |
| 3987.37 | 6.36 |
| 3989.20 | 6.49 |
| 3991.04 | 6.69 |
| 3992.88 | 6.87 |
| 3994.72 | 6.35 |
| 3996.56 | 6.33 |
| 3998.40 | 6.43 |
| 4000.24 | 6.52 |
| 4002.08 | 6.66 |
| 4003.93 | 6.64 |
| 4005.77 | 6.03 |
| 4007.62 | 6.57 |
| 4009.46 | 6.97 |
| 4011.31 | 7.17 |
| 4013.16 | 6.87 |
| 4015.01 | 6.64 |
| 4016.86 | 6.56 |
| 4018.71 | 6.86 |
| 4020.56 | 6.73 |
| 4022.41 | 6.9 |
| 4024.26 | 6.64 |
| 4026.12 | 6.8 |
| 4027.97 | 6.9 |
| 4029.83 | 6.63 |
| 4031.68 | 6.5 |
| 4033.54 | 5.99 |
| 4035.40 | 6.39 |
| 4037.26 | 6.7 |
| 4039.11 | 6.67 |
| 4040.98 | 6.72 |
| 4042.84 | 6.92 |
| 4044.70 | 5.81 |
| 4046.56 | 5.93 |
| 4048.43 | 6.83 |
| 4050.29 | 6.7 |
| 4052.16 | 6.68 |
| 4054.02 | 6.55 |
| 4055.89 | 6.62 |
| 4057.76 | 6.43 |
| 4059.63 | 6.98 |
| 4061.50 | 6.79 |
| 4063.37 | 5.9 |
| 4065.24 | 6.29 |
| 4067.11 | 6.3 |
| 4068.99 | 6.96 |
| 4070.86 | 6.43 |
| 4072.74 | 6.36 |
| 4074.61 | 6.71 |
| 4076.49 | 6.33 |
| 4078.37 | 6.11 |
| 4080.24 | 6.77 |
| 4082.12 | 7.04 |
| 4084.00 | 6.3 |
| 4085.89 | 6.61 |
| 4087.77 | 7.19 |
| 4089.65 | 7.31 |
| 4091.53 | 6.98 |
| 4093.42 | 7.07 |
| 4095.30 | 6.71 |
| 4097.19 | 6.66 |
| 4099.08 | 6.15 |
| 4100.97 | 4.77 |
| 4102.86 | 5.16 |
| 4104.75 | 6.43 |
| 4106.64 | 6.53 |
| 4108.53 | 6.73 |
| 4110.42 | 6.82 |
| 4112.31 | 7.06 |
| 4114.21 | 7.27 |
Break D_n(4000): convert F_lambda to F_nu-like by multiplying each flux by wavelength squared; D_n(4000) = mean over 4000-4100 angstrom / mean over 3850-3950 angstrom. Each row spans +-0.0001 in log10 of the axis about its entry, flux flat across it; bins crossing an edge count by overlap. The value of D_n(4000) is 1.39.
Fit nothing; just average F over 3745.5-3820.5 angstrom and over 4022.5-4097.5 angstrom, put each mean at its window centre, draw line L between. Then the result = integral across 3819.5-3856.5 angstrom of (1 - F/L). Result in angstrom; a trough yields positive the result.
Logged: 4.9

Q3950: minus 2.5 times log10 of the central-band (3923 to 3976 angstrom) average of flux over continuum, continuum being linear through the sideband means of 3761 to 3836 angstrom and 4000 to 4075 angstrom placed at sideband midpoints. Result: 0.43 mag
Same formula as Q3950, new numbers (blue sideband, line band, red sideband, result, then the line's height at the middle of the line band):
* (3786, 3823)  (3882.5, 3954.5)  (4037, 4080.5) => 0.24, 6.14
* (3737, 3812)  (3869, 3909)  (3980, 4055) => 0.13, 6.07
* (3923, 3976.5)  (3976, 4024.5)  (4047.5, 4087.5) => -0.25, 5.23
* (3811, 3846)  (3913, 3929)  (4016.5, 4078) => 0.05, 5.63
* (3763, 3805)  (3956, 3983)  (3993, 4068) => 0.37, 6.4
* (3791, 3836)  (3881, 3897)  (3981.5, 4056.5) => 0.12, 5.83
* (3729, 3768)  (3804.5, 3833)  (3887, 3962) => -0.10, 4.99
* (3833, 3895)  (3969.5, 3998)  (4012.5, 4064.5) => 0.08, 6.21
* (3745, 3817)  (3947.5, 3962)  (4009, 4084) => 0.09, 6.27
